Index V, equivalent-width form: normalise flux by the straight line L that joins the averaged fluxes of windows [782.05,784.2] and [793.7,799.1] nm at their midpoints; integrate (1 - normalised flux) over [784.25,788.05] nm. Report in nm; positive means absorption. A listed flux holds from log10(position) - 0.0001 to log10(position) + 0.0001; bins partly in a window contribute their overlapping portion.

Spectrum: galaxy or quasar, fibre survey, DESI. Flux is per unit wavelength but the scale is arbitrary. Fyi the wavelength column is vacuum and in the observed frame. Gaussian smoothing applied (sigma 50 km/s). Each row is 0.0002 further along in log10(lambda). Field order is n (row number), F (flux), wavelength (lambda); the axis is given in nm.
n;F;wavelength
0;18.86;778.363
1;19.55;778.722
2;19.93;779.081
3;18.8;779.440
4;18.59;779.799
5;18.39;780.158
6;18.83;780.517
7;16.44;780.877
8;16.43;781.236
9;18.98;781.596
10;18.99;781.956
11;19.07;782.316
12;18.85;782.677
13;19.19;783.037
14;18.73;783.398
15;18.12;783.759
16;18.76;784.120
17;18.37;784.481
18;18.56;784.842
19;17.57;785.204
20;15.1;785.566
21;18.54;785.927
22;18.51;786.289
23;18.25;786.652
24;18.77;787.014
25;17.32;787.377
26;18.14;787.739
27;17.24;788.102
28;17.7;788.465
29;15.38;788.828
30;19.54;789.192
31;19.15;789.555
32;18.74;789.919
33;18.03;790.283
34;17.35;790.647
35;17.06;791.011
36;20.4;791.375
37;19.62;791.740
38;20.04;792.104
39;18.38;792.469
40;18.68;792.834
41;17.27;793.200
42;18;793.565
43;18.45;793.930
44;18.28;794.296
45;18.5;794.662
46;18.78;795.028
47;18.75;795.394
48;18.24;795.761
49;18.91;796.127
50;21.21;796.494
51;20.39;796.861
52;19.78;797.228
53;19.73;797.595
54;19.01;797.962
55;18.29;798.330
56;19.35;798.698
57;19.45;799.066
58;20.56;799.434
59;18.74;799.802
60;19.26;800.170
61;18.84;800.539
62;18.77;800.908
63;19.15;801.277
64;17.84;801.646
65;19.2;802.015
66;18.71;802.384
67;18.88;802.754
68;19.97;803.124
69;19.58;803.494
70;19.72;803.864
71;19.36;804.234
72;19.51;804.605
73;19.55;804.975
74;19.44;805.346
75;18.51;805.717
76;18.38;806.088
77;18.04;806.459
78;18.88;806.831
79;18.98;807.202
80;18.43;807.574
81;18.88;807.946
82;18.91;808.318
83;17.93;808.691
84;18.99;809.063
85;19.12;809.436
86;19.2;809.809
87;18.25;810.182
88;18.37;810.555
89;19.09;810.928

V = 0.19 nm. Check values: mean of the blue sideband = 18.8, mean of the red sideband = 19.1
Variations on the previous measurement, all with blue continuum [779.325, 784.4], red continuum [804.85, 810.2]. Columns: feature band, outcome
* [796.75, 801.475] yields -0.16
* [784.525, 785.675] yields 0.07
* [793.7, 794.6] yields 0.01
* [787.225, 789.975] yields 0.10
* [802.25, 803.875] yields -0.06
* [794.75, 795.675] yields 0.00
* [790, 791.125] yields 0.06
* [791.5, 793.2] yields -0.04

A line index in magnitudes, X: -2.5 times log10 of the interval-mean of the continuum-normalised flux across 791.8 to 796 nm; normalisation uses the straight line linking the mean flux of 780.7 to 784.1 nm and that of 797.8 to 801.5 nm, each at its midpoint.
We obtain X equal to 0.02 mag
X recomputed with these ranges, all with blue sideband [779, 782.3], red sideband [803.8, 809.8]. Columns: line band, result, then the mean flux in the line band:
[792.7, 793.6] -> 0.041 mag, 17.9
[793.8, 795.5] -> 0.007 mag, 18.5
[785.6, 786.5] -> 0.031 mag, 18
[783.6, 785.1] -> 0.002 mag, 18.4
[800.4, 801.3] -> -0.005 mag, 18.9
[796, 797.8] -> -0.074 mag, 20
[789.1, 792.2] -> -0.015 mag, 18.8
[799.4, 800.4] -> -0.033 mag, 19.3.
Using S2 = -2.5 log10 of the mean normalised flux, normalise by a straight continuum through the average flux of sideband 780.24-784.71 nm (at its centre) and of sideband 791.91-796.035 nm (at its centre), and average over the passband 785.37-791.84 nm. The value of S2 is 0.03 mag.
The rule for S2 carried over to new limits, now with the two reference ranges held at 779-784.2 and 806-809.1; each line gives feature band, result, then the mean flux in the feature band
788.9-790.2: -0.011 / 18.7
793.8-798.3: -0.034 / 19.1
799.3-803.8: -0.032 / 19.1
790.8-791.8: -0.021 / 18.9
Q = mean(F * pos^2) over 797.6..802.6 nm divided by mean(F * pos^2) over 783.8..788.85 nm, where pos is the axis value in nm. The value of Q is 1.1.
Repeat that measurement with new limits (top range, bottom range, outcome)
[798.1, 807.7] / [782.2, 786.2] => 1.09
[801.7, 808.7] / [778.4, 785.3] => 1.09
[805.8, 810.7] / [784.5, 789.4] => 1.11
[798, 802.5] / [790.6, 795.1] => 1.04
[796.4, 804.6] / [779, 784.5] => 1.10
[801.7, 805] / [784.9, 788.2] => 1.14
